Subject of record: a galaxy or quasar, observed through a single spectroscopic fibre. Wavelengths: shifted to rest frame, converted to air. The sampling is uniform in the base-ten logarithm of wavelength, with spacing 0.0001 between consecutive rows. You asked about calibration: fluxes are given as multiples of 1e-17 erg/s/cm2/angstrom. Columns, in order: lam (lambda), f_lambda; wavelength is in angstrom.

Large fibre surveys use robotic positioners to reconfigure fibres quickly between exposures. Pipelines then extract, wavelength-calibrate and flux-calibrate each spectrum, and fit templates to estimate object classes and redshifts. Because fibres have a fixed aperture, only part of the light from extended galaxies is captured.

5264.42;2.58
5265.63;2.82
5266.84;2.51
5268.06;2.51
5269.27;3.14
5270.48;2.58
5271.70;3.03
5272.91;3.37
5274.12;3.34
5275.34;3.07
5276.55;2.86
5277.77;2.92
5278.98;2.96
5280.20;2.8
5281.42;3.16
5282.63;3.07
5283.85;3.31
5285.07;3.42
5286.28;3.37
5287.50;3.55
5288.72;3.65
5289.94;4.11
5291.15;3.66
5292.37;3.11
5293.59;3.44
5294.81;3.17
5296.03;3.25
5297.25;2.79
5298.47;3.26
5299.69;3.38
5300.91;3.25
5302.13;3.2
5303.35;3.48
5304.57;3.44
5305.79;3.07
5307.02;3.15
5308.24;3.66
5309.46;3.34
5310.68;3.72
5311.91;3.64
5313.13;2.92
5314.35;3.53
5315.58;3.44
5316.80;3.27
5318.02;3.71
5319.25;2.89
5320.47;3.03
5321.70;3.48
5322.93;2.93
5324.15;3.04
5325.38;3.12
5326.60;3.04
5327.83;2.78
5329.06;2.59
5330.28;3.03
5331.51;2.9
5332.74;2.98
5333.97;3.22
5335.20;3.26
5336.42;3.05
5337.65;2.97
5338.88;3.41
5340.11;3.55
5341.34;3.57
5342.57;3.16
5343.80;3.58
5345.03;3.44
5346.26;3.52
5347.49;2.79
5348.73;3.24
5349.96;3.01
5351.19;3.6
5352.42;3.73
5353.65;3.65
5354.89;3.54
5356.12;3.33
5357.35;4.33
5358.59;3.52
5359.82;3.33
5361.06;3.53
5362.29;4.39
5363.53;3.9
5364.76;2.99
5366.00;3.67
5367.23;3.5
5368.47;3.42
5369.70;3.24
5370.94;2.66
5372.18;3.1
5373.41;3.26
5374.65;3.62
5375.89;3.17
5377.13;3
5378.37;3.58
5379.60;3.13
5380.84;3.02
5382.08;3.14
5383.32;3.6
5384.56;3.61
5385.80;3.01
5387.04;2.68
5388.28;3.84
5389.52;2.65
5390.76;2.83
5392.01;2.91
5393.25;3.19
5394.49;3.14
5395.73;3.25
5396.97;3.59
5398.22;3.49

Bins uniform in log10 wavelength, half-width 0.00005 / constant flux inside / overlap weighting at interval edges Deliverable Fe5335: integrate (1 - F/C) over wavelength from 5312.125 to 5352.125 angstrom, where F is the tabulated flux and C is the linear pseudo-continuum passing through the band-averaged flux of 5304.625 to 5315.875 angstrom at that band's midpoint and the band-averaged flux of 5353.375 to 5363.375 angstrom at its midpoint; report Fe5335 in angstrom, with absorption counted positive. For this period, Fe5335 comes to 3.8 angstrom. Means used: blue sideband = 3.39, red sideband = 3.71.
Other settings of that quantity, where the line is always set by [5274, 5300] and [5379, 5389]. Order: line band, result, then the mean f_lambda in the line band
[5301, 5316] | -0.58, 3.38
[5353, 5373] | -1.57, 3.5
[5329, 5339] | 0.61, 3.05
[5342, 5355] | -0.53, 3.38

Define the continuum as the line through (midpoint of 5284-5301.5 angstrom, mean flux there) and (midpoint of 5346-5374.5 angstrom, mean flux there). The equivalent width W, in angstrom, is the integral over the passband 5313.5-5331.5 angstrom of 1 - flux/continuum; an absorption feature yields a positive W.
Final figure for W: 1.5 angstrom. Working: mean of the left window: 3.38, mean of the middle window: 3.12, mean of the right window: 3.45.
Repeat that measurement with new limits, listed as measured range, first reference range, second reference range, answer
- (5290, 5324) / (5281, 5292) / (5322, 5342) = -0.1 angstrom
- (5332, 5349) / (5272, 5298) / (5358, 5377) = 0.5 angstrom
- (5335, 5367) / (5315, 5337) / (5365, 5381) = -2.8 angstrom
